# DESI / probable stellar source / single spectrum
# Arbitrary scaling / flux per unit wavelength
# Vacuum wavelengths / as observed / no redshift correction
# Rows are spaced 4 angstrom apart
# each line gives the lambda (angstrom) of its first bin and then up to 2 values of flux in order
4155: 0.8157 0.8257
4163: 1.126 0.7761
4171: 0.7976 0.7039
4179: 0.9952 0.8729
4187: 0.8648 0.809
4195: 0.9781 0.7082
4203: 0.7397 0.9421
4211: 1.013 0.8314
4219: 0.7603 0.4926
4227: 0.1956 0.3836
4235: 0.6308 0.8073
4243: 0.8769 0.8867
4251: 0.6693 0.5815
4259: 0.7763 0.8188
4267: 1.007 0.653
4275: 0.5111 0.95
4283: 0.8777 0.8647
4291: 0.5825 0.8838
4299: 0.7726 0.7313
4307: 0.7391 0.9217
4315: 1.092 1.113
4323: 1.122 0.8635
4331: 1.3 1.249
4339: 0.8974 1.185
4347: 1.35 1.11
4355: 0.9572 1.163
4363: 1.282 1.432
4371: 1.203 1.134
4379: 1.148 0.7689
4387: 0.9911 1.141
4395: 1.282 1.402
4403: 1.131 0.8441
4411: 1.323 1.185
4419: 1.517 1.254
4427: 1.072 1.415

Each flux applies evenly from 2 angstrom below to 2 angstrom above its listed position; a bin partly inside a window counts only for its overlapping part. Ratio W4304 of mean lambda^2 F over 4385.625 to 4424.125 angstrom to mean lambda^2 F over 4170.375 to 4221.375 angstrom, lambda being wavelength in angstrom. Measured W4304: 1.6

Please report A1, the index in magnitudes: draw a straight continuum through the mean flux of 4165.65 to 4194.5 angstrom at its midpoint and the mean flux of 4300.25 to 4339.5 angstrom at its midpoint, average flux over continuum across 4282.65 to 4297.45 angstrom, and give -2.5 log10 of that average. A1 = 0.22 mag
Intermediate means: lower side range 0.84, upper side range 1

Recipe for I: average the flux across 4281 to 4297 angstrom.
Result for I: 0.802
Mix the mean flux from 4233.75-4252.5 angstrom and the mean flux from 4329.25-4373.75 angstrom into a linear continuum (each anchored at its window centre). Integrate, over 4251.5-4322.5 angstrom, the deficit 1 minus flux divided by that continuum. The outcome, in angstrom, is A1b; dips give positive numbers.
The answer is 9.7 angstrom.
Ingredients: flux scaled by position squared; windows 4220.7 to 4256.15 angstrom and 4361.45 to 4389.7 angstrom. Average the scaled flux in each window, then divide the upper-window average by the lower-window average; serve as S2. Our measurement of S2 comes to 2.0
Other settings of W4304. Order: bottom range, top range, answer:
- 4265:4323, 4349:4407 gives 1.40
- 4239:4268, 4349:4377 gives 1.56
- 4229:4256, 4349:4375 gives 1.81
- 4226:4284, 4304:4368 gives 1.60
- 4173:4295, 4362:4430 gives 1.68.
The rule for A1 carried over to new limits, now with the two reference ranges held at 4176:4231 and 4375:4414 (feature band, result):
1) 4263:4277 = 0.20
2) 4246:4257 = 0.22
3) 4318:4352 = -0.13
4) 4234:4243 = 0.09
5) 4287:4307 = 0.24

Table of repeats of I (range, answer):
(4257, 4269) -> 0.867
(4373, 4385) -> 1.02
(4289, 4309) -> 0.742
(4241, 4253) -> 0.811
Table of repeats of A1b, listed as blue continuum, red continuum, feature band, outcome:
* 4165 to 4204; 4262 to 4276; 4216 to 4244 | 7.0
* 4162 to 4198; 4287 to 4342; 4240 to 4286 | 6.6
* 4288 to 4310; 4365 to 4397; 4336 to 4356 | -2.9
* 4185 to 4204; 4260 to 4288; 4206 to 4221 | -1.1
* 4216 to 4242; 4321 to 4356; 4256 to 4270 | -1.7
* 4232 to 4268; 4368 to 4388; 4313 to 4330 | -2.3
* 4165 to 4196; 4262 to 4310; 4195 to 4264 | 8.3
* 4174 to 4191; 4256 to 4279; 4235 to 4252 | -0.1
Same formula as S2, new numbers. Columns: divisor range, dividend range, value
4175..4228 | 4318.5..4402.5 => 1.56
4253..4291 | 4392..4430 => 1.69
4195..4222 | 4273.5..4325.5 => 1.08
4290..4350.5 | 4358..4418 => 1.21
